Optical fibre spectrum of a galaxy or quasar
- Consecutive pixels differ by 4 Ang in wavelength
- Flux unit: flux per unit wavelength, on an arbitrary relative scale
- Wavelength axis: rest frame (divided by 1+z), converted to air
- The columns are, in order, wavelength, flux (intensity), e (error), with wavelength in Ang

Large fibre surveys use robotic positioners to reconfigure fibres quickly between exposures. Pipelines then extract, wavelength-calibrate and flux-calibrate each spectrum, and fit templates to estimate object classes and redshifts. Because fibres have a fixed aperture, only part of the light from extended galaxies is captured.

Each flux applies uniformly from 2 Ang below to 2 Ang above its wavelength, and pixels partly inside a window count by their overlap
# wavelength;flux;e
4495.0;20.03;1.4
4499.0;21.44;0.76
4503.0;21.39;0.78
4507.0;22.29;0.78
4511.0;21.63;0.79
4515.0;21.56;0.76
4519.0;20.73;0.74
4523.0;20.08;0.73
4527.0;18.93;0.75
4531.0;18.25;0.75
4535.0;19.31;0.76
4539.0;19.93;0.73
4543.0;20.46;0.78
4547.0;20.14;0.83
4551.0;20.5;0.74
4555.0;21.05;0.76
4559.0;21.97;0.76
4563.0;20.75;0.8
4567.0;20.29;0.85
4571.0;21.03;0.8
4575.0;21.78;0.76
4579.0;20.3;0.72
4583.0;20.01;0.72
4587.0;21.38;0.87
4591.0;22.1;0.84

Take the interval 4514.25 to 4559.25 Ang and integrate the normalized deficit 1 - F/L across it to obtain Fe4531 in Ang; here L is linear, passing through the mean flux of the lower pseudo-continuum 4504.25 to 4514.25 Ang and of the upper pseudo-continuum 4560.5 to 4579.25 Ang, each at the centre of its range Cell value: 2.7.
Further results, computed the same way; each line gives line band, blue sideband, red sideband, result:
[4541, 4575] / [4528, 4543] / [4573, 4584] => -1.3 Ang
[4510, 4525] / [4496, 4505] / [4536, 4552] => -0.1 Ang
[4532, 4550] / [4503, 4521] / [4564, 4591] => 1.1 Ang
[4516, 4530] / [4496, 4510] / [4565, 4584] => 0.9 Ang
